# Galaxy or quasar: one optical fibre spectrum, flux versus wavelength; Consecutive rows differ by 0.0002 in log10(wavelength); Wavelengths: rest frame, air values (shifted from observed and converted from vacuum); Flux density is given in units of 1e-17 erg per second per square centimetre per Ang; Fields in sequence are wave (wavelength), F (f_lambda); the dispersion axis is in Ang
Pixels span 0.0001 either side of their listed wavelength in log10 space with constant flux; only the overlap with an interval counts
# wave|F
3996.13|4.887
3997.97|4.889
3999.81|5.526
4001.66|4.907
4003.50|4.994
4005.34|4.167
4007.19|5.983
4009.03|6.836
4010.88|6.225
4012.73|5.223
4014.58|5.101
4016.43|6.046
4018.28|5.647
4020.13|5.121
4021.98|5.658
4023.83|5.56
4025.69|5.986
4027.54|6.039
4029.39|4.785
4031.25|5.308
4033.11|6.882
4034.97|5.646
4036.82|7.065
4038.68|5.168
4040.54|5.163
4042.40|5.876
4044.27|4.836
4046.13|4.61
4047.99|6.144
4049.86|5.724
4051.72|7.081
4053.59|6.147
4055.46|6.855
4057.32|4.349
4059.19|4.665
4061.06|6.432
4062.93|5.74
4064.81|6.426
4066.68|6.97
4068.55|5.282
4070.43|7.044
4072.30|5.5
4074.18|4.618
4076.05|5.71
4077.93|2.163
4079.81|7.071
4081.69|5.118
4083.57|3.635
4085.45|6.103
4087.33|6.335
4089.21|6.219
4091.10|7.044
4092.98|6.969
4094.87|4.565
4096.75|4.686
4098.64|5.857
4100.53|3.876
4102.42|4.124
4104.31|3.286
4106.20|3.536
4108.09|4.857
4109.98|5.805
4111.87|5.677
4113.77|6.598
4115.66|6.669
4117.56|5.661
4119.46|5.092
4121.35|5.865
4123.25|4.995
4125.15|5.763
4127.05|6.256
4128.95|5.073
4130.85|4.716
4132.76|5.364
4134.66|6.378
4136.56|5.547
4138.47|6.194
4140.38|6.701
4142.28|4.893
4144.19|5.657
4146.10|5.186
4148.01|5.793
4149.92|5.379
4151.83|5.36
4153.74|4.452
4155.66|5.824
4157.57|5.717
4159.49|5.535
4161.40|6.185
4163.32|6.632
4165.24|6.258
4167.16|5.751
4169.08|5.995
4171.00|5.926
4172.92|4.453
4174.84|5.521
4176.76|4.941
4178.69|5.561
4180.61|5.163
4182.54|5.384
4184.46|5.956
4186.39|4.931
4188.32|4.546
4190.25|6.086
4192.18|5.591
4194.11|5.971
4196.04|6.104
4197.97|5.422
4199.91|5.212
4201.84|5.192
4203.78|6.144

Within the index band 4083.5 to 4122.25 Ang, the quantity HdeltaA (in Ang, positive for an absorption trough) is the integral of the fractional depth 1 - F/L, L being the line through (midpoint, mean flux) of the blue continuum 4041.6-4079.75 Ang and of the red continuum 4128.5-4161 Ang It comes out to 1.3 Ang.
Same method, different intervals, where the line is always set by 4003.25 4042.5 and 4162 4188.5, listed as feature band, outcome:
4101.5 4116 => 1.5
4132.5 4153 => -0.4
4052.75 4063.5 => -0.1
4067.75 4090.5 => 0.8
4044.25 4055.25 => -0.5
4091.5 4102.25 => 0.8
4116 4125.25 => 0.1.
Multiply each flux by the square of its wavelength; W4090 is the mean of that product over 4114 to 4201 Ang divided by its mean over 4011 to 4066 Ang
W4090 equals 1.0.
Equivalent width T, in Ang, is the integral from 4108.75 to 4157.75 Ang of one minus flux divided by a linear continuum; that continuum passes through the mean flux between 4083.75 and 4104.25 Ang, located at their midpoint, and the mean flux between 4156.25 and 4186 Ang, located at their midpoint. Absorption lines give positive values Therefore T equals -0.9 Ang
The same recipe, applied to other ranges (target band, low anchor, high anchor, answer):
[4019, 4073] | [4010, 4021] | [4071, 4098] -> -2.9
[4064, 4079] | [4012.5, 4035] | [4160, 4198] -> 0.4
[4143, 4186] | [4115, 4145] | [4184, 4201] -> 0.2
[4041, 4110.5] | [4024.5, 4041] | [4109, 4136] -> 3.9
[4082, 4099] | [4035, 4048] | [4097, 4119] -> -1.6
